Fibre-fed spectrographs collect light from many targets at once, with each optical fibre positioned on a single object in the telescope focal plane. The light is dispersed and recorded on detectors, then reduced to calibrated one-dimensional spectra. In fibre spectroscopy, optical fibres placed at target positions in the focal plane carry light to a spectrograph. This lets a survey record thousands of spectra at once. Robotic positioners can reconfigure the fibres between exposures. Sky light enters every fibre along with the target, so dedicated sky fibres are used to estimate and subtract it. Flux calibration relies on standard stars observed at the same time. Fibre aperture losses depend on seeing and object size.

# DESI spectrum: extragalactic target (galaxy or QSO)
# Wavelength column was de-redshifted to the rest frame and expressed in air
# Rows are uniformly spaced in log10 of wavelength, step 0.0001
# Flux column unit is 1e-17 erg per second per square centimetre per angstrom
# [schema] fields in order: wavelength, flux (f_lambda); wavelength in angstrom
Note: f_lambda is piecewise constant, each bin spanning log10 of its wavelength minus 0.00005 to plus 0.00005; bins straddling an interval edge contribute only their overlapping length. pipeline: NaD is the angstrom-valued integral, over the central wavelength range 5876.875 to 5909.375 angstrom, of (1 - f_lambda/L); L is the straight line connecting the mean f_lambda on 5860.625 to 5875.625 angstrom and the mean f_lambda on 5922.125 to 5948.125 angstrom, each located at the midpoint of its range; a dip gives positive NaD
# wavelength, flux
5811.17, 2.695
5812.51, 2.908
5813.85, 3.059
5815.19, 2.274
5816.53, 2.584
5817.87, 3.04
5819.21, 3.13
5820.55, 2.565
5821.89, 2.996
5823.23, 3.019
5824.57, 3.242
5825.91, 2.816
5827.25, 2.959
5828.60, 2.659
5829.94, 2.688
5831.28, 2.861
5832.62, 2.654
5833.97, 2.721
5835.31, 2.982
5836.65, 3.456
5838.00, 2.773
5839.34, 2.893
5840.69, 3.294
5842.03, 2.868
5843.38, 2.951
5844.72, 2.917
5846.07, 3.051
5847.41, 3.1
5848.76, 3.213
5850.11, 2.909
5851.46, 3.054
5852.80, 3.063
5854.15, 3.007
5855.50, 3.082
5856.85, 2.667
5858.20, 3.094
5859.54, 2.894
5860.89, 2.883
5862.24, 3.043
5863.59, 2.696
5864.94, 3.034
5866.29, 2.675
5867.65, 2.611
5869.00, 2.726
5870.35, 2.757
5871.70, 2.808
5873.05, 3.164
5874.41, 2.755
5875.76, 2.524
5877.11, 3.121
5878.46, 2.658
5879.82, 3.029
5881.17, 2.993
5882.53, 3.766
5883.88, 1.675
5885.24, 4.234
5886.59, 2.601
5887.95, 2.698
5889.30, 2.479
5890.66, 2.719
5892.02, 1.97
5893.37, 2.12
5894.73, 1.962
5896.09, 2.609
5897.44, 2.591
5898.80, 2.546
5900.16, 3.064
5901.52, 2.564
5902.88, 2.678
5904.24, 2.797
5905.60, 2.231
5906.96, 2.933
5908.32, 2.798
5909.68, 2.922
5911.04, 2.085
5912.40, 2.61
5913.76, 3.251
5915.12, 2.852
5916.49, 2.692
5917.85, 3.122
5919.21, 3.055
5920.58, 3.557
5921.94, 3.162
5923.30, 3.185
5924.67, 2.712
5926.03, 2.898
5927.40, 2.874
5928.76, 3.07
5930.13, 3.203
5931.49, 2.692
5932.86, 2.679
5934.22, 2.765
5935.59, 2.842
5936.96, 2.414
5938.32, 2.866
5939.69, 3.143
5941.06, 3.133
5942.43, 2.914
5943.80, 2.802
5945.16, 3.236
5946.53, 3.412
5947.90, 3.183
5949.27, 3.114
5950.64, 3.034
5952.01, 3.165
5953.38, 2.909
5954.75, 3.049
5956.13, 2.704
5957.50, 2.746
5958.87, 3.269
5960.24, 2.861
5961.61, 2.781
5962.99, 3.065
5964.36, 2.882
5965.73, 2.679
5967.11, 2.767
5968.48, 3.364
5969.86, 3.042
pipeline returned 1.9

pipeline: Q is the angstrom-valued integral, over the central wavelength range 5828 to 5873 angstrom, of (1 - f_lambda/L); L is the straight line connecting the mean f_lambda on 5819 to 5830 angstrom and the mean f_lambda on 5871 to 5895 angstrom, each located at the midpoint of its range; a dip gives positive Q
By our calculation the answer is -1.3 angstrom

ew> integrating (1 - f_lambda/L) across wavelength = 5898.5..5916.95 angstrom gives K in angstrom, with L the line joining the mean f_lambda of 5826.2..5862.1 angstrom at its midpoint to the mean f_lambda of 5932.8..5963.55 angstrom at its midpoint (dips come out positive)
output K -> 1.5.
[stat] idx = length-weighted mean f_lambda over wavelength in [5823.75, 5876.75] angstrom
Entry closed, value 2.91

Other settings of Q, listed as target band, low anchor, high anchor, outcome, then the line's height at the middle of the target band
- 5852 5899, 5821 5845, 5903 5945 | 2.0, 2.9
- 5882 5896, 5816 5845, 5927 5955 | 1.6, 2.95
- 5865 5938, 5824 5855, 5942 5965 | 4.9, 2.99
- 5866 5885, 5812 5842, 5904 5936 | 0.3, 2.88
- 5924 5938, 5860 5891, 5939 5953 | 1.1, 3.06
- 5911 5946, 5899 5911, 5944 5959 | -0.6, 2.88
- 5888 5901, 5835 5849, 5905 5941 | 2.1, 2.93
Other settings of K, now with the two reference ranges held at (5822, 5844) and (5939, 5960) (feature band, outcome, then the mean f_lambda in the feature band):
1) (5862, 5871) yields 0.6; 2.78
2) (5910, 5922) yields 0.4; 2.92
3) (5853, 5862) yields 0.0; 2.95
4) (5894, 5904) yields 1.4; 2.58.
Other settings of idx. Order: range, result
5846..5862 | 3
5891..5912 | 2.53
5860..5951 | 2.84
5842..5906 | 2.81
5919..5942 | 2.95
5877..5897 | 2.7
